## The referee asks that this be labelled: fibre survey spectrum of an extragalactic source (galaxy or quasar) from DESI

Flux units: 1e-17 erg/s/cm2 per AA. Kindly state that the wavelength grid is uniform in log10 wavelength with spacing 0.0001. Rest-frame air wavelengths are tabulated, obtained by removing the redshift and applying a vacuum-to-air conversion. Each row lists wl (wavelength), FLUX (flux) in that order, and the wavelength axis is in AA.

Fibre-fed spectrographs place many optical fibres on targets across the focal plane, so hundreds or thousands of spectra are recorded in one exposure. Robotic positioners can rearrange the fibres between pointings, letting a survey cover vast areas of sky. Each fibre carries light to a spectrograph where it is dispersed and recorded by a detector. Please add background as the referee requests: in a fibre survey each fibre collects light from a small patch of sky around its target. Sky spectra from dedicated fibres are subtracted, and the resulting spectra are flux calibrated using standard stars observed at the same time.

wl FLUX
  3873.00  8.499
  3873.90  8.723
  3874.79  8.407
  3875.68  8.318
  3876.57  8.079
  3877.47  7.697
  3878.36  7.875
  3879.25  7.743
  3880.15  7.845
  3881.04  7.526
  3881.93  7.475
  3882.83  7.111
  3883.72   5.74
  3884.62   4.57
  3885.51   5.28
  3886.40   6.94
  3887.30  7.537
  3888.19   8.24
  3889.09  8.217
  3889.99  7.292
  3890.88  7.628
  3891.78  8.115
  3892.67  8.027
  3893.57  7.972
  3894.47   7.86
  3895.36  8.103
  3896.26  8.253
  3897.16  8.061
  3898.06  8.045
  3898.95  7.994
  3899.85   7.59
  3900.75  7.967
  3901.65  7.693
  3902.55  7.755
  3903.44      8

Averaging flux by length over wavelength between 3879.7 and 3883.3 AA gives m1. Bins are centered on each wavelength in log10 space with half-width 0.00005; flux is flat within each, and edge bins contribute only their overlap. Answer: 7.48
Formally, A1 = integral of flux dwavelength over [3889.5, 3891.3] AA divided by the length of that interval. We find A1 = 7.48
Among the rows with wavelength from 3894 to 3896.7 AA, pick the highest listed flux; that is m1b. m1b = 8.253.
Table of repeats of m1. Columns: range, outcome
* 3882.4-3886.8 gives 5.92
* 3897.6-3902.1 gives 7.86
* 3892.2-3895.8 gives 8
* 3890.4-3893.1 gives 7.94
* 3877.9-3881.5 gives 7.76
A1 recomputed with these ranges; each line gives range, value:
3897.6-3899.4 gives 8.04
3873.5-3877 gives 8.4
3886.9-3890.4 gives 7.82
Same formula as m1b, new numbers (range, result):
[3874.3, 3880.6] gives 8.407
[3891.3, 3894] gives 8.115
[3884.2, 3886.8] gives 6.94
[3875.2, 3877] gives 8.318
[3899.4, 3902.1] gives 7.967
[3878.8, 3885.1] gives 7.845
